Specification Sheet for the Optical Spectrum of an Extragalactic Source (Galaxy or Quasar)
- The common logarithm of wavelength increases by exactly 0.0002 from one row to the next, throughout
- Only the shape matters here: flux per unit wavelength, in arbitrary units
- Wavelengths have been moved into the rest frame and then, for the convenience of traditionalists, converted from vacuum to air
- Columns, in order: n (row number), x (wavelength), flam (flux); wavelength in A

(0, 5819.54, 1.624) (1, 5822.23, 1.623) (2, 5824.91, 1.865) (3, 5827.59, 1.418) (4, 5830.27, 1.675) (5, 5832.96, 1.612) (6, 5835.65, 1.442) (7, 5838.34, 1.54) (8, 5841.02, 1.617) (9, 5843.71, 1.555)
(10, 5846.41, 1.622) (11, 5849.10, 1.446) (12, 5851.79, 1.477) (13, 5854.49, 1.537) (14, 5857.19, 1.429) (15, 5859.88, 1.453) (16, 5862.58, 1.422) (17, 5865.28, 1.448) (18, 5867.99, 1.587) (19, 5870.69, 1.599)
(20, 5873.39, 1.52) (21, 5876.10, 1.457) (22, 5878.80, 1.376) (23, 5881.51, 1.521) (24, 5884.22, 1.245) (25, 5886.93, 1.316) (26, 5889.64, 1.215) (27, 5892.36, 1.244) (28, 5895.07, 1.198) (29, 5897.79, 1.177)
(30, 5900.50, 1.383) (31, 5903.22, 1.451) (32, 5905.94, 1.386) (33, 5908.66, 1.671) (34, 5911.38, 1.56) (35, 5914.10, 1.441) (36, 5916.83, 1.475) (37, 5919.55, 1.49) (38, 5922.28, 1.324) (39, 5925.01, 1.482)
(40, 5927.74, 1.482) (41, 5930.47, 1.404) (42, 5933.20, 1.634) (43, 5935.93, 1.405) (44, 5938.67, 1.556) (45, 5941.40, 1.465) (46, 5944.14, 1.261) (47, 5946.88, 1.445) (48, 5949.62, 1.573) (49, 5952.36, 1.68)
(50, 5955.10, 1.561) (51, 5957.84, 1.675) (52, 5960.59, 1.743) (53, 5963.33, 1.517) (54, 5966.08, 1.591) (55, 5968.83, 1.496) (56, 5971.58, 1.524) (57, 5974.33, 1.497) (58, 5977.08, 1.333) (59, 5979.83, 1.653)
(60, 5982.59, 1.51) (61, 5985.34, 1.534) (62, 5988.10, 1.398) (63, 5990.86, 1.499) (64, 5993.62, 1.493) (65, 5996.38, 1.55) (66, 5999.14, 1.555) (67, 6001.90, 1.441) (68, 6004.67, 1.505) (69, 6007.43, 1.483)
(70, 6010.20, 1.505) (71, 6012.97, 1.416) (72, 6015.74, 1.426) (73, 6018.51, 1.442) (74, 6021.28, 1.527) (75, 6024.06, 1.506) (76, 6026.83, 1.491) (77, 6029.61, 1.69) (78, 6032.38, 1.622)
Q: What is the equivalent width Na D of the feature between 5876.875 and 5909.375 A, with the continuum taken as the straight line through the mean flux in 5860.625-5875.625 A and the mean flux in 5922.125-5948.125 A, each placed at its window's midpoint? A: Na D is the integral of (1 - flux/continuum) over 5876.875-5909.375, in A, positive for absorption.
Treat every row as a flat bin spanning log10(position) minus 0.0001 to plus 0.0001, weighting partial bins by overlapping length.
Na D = 3.1 A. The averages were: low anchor 1.51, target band 1.34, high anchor 1.45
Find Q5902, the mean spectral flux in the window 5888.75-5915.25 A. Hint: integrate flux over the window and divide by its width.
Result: 1.38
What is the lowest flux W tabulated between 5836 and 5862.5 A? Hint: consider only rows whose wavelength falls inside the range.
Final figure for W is 1.429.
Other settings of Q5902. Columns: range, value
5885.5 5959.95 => 1.45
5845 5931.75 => 1.43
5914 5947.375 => 1.45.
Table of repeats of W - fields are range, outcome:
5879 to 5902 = 1.177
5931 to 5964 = 1.261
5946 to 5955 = 1.445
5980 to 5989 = 1.398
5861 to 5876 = 1.422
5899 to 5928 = 1.324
